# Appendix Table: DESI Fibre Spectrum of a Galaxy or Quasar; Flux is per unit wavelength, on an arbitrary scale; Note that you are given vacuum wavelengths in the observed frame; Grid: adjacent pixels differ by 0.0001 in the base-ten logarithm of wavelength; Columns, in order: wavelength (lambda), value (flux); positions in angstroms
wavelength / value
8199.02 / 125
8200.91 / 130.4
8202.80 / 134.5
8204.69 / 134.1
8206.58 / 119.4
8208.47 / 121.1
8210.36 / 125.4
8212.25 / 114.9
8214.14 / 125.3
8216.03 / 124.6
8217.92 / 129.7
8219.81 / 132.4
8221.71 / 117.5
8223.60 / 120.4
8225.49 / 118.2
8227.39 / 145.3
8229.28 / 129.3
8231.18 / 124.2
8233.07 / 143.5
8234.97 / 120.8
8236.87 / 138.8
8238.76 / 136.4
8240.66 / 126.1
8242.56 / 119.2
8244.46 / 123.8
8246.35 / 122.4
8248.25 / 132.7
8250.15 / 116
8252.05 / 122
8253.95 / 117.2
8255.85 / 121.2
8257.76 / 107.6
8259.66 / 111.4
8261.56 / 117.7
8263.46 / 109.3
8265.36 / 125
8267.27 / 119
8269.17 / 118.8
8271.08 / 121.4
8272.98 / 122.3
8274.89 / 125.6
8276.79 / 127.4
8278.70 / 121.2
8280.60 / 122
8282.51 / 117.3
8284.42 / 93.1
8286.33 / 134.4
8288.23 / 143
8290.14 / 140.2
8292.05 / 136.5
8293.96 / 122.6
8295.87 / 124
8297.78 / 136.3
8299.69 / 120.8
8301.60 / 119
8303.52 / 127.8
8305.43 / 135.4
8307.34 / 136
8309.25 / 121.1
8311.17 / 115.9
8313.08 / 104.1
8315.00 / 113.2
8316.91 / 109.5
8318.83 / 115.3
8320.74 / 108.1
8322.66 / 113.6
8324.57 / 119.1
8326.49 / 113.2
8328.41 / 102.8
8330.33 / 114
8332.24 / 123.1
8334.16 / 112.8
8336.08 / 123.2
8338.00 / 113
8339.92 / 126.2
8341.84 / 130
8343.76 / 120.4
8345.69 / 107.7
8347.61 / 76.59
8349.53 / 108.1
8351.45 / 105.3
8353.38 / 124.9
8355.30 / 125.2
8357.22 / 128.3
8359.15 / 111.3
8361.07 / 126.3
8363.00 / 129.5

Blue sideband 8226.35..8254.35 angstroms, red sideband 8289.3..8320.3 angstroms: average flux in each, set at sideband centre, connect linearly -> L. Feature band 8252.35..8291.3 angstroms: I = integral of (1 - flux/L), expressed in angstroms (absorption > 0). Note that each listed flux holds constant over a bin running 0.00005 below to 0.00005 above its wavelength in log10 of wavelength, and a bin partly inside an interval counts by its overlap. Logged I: 1.49 angstroms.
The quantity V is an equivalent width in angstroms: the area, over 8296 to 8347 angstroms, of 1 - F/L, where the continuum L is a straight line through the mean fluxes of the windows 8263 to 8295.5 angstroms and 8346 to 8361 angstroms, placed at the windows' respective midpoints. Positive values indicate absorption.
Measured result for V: -0.5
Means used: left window 124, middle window 118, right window 112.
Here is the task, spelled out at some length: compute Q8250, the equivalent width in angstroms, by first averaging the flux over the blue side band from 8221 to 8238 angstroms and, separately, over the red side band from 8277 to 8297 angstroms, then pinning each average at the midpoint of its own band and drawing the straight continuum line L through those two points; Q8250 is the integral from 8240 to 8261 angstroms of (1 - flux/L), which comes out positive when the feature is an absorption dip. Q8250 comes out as 1.3 angstroms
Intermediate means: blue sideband 129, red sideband 126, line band 120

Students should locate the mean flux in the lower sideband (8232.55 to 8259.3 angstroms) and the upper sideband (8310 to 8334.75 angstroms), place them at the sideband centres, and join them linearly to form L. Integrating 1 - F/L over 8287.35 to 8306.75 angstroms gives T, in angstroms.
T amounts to -2.3 angstroms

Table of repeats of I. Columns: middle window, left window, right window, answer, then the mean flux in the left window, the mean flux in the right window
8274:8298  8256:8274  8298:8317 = -1.4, 117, 121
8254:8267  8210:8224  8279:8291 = 0.9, 124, 125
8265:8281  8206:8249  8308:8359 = -0.1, 127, 114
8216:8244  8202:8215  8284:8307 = -0.6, 125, 129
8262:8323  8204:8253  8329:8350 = -1.4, 126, 114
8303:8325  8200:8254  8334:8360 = 0.1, 127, 115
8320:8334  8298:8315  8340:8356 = 0.5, 123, 113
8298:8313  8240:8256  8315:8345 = -0.8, 122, 116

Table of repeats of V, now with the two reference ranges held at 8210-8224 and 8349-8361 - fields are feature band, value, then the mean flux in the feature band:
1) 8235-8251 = -0.5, 127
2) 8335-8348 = 0.4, 115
